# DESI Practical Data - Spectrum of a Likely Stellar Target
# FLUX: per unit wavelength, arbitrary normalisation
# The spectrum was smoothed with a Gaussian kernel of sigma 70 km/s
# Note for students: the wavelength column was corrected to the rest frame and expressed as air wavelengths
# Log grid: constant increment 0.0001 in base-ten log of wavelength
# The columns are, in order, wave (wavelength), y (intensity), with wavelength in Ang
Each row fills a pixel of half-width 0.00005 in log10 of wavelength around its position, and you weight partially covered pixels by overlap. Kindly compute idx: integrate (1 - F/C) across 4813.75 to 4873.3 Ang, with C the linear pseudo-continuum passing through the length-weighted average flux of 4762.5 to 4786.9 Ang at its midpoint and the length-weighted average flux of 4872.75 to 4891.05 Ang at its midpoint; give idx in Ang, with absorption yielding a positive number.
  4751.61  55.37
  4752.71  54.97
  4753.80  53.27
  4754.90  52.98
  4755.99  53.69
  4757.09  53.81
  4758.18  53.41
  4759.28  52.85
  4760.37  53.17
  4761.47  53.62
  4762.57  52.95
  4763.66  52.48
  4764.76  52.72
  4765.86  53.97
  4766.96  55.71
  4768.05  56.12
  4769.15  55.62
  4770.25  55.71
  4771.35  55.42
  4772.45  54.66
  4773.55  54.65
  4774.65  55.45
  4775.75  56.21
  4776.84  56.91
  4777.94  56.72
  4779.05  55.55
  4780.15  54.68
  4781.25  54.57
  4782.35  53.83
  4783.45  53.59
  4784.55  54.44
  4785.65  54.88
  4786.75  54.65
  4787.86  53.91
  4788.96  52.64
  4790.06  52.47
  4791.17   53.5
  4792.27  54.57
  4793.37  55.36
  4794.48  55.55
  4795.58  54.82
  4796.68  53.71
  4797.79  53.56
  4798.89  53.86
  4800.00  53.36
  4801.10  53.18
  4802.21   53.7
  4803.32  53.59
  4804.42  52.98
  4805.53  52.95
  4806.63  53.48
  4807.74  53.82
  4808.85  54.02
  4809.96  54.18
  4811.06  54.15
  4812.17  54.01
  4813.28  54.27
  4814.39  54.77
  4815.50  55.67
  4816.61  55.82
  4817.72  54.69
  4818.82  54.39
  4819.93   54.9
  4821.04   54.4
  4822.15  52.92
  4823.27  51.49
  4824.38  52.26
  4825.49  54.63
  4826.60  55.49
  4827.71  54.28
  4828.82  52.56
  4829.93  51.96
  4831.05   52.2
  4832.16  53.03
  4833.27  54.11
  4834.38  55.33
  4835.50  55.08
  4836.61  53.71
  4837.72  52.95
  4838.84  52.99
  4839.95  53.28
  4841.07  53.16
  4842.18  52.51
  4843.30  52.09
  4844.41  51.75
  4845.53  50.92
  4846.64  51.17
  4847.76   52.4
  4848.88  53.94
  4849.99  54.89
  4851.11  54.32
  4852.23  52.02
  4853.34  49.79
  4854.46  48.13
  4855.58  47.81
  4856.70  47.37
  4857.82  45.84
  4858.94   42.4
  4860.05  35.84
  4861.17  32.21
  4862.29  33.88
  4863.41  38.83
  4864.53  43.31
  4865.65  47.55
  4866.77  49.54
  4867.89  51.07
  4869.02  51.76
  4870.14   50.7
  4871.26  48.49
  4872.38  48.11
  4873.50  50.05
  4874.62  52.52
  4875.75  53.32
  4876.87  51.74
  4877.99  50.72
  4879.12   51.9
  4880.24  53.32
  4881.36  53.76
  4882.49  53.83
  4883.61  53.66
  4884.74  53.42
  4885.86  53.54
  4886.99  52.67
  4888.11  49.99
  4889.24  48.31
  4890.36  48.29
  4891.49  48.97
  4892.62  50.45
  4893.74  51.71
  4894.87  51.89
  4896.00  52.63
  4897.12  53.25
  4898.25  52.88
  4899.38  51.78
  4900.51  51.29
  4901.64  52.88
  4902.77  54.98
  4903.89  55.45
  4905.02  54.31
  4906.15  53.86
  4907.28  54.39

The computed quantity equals 2.6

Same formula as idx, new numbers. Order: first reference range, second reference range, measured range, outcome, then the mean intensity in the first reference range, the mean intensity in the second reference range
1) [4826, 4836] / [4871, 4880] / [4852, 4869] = 2.5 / 53.8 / 51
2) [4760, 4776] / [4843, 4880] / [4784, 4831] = -1.8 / 54.5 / 48.4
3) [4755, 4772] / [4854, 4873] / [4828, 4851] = -2.9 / 54.1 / 44.9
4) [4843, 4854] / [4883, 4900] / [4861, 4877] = 1.5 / 52.3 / 51.6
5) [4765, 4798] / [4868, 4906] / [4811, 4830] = -0.1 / 54.8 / 51.9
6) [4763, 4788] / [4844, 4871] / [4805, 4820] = -0.8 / 54.9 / 47.4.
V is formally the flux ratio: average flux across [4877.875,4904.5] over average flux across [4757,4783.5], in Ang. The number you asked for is 1.0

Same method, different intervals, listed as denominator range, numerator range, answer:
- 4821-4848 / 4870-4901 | 0.97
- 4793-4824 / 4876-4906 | 0.97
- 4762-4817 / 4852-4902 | 0.90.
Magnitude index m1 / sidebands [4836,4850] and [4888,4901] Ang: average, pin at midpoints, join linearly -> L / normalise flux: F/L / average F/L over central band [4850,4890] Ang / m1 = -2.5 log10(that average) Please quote 0.07 mag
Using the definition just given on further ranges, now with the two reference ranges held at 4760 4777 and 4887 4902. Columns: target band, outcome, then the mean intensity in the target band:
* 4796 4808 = 0.01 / 53.5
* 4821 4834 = 0.00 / 53.3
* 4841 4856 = 0.01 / 51.8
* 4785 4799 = 0.00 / 54.1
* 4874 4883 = -0.02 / 52.6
